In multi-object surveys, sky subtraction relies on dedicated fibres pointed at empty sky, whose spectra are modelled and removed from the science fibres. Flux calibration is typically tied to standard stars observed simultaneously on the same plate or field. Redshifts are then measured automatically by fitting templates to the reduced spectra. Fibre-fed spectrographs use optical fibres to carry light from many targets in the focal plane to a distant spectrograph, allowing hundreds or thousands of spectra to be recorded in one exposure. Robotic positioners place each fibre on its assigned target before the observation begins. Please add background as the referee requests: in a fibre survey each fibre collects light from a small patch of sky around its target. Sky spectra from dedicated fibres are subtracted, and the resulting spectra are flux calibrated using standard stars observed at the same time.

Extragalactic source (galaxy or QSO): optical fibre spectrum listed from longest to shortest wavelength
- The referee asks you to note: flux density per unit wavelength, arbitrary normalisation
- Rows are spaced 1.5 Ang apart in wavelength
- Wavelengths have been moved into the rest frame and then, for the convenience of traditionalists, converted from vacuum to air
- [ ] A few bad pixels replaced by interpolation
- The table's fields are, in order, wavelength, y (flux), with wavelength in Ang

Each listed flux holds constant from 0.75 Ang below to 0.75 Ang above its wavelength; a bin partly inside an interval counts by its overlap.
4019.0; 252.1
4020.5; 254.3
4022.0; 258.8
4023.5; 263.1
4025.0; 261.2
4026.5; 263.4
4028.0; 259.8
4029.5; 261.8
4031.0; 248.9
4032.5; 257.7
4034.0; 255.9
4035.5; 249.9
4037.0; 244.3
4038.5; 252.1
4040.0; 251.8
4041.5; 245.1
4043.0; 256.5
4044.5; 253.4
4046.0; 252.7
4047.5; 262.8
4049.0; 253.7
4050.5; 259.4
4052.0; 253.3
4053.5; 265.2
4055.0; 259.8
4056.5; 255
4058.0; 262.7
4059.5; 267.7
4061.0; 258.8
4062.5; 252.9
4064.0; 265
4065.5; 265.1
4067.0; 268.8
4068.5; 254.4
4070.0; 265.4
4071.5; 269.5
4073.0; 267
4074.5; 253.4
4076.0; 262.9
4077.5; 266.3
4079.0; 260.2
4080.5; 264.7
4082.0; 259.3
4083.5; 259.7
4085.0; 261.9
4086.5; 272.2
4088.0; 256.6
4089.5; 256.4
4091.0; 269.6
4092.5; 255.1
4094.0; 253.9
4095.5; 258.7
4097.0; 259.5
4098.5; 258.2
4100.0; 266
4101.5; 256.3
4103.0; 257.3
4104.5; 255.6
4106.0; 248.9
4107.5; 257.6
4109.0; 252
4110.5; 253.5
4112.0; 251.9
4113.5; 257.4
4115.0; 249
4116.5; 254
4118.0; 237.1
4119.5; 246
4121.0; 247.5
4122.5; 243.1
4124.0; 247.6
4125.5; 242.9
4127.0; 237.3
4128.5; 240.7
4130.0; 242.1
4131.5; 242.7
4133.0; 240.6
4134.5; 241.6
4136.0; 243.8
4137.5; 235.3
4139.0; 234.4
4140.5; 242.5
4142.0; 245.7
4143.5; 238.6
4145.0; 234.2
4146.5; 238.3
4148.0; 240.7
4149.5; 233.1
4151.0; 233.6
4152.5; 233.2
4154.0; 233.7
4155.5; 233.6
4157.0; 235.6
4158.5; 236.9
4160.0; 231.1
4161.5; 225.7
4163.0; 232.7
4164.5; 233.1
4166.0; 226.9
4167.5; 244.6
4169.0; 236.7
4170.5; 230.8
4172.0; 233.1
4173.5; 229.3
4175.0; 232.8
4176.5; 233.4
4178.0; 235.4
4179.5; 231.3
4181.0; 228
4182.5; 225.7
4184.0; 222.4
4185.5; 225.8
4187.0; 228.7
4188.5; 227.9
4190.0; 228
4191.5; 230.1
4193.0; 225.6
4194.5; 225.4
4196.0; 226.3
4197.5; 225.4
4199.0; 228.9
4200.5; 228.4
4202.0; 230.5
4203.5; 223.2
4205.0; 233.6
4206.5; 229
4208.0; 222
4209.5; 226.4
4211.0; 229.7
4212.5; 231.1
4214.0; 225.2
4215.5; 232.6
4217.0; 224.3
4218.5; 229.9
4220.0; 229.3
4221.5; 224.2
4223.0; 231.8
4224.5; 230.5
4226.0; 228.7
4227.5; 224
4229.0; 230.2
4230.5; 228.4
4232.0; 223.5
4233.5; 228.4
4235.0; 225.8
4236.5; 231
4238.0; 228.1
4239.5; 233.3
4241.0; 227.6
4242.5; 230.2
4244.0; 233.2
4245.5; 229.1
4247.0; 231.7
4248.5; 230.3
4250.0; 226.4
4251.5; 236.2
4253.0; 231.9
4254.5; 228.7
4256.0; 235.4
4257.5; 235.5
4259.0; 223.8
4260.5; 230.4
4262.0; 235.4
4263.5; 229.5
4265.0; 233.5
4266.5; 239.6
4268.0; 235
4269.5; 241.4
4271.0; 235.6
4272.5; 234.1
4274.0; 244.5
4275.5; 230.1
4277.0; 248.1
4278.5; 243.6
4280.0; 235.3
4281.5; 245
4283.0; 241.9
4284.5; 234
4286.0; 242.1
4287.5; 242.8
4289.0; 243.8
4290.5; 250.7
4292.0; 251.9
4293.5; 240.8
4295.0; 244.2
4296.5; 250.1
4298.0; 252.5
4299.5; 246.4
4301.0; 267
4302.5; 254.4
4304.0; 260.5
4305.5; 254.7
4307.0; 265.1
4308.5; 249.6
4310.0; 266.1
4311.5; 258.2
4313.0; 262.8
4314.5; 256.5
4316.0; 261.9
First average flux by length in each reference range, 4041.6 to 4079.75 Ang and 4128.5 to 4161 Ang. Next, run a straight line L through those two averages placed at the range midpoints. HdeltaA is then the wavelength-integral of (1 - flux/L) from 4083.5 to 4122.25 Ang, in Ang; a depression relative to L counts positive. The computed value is -1.0 Ang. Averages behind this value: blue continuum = 260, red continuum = 238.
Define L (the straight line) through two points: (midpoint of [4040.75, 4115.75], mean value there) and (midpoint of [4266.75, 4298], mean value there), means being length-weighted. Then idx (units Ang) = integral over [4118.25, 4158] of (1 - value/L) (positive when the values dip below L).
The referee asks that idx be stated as 2.3 Ang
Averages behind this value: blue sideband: 259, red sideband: 242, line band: 240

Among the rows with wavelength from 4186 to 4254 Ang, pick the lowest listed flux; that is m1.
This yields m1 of 222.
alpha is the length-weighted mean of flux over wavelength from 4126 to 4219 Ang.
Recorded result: 232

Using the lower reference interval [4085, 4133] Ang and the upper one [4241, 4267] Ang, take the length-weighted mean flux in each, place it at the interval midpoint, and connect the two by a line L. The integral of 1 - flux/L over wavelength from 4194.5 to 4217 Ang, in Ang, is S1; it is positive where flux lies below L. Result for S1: 1.0 Ang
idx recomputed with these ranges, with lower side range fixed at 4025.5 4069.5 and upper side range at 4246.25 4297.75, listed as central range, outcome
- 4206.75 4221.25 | 0.9 Ang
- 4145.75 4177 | 1.7 Ang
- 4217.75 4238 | 1.1 Ang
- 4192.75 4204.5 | 0.8 Ang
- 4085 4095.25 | -0.3 Ang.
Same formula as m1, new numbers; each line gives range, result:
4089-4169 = 225.7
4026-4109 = 244.3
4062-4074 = 252.9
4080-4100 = 253.9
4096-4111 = 248.9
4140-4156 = 233.1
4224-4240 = 223.5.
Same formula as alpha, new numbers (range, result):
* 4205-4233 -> 228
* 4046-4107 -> 260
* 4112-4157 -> 241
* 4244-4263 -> 231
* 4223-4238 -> 228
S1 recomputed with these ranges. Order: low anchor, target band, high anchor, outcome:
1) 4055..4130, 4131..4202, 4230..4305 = 4.5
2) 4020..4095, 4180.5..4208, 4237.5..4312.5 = 2.3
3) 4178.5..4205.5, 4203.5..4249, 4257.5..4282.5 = 0.6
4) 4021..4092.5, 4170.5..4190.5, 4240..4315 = 1.6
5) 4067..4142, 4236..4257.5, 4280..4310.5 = 1.7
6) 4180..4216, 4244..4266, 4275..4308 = 0.8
